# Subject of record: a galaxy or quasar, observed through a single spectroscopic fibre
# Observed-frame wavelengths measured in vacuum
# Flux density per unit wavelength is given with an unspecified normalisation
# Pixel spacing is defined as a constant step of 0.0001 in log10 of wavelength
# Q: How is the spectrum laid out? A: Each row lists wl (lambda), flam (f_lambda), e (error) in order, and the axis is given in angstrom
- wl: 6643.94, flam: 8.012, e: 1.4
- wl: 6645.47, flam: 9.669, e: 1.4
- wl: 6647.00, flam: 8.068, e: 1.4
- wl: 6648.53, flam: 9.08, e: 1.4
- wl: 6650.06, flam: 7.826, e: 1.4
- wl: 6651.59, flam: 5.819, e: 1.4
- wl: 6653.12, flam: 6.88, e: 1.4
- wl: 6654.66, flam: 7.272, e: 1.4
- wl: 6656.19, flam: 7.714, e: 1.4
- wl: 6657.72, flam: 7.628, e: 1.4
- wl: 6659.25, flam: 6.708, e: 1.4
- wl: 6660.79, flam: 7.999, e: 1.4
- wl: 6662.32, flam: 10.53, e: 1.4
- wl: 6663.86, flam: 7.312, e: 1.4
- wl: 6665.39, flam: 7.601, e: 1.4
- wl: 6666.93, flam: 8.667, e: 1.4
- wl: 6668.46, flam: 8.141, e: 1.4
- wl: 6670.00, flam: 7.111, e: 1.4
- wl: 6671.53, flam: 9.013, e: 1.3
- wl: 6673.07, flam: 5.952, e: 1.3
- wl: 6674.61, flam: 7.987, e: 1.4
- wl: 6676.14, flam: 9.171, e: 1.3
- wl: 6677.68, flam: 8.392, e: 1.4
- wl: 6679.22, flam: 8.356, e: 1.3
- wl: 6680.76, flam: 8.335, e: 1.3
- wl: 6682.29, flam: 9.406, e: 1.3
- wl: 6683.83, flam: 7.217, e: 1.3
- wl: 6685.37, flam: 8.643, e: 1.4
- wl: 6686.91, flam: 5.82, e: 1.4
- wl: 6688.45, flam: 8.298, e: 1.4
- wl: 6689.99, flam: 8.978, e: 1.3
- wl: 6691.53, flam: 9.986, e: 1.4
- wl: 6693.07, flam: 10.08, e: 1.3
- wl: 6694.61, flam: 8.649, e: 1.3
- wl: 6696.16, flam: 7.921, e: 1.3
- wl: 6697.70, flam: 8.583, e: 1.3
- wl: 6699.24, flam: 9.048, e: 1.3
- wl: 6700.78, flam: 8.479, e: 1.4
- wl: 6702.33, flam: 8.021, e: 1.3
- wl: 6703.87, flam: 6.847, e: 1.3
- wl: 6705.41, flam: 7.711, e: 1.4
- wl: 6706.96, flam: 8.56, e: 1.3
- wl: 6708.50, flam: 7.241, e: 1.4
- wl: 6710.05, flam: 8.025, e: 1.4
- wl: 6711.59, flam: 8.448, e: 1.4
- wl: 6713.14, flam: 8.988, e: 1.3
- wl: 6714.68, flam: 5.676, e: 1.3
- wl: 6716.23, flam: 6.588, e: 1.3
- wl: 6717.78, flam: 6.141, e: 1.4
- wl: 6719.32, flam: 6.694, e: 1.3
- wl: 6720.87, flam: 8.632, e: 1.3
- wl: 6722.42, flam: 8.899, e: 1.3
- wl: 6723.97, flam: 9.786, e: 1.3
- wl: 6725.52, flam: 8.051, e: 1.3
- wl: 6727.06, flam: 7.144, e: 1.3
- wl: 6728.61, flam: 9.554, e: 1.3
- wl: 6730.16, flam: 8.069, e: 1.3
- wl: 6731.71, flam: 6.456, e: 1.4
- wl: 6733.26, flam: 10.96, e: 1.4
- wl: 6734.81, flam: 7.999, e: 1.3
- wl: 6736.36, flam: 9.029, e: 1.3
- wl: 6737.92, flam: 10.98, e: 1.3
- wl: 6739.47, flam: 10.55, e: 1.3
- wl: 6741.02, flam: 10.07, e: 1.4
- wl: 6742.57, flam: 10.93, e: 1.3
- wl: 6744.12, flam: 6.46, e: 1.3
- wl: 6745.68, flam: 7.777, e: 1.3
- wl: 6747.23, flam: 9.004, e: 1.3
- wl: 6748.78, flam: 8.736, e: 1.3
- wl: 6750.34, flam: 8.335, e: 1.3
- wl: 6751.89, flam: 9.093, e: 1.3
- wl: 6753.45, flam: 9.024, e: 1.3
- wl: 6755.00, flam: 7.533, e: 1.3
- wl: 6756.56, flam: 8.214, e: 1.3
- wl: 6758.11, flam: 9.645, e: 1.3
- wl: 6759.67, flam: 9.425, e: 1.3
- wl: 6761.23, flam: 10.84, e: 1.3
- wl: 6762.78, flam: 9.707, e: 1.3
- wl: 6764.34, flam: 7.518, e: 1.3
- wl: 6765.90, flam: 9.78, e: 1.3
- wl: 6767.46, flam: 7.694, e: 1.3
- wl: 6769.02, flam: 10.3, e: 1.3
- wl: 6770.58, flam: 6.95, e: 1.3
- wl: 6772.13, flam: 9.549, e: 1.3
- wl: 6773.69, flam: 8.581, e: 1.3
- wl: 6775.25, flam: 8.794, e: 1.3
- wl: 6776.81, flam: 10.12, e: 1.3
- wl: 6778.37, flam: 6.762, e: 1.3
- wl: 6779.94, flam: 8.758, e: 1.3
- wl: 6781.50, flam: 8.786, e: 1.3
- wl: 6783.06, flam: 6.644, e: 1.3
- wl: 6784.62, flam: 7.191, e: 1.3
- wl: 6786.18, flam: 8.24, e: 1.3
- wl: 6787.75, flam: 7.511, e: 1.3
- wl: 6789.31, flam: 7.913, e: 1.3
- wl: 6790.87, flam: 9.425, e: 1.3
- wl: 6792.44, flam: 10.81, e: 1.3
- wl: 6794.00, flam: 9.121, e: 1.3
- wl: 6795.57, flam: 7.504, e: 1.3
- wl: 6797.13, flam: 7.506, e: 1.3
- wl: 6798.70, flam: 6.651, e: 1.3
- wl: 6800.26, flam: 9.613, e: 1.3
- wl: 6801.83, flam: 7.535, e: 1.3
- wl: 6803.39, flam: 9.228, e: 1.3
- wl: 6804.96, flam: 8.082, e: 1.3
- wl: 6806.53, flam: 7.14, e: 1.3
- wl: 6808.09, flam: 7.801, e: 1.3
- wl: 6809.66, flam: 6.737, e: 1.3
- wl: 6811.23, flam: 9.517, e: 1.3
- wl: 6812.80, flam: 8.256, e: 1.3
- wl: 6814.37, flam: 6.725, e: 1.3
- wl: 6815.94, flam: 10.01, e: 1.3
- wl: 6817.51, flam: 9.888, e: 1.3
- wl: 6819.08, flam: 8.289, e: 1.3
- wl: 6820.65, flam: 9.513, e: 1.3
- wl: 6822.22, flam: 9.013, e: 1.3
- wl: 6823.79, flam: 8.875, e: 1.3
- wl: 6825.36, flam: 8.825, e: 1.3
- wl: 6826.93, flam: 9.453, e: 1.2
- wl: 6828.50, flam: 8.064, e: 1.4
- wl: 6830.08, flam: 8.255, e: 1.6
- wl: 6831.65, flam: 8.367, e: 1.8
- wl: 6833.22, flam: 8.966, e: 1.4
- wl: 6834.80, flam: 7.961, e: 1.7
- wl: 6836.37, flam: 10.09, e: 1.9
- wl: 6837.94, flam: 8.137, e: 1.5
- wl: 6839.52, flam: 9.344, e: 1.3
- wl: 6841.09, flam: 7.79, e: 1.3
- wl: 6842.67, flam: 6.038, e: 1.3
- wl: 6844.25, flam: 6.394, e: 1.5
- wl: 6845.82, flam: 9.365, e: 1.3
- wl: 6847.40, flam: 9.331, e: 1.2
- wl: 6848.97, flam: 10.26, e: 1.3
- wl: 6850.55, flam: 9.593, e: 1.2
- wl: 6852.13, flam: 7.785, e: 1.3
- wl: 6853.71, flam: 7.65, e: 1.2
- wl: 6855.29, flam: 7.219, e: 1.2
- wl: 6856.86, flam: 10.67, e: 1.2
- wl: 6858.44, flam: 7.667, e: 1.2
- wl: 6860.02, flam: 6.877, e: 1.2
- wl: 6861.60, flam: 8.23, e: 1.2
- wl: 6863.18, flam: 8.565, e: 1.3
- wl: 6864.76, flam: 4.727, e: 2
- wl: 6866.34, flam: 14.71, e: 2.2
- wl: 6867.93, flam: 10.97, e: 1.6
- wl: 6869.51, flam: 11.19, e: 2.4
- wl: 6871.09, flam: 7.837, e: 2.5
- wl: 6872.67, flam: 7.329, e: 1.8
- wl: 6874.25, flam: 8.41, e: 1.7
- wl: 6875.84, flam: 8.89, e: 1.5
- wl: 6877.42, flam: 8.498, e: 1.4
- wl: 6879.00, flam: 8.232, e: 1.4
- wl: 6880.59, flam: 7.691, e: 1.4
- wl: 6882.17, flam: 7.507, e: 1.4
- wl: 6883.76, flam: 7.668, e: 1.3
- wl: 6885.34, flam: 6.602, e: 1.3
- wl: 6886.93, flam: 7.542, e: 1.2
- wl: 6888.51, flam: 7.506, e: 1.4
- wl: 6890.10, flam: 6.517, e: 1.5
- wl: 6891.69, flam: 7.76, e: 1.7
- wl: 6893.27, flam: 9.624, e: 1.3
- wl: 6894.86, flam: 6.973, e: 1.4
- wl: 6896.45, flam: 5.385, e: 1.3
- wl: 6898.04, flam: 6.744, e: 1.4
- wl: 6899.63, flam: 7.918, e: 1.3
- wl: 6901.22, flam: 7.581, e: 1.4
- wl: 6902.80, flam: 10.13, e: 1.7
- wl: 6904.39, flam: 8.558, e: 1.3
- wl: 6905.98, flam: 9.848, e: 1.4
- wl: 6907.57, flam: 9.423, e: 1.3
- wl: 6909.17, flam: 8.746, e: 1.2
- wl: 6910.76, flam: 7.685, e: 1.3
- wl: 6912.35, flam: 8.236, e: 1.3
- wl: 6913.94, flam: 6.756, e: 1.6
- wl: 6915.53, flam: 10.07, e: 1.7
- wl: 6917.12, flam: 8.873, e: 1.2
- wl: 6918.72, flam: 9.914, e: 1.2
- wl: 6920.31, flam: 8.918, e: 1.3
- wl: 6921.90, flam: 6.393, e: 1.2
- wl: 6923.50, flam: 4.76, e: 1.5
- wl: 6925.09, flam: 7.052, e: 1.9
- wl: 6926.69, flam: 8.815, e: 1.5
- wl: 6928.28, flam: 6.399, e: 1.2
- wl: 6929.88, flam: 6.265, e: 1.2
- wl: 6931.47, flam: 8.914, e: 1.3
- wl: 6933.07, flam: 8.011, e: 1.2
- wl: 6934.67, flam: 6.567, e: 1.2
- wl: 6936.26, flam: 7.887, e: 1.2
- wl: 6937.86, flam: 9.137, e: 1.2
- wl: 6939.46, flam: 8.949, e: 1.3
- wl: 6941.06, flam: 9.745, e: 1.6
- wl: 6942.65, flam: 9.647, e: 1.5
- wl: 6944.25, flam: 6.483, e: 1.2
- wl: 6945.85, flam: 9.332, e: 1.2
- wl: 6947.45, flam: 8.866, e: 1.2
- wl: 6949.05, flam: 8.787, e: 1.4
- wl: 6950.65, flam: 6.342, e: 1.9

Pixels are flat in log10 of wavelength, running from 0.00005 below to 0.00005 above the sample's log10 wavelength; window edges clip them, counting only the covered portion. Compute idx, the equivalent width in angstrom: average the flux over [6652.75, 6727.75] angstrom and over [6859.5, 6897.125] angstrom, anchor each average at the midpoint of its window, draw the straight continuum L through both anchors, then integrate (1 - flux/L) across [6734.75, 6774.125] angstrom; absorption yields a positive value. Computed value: -4.6 angstrom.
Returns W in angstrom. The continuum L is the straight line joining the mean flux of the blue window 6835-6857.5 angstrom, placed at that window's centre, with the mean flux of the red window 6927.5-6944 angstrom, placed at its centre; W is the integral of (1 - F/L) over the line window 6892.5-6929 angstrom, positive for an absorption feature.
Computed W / 0.8 angstrom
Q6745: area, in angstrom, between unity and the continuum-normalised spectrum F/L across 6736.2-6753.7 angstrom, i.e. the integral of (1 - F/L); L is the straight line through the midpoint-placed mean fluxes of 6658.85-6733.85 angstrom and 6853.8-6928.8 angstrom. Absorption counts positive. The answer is -2.21 angstrom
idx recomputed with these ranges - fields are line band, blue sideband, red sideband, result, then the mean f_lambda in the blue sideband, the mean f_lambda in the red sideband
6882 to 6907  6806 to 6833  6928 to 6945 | 1.4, 8.54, 8.05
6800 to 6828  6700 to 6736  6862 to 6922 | -1.3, 7.97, 8.34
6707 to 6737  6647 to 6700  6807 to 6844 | 0.8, 8.12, 8.47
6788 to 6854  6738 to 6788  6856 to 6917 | 0.3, 8.75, 8.3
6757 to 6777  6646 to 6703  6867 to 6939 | -2.5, 8.13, 8.05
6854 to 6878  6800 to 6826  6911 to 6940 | -1.6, 8.51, 7.87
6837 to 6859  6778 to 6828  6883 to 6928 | -0.6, 8.37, 7.91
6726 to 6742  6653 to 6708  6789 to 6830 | -1.5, 8.15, 8.52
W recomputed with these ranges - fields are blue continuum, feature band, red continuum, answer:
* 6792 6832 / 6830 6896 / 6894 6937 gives -1.2 angstrom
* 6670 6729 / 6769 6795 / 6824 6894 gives -0.7 angstrom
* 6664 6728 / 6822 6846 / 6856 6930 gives -0.8 angstrom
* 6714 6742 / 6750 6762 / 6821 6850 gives -0.8 angstrom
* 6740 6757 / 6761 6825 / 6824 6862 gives 0.6 angstrom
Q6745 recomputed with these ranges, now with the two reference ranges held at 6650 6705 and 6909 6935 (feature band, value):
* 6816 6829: -1.92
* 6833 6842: -0.89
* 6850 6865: -0.24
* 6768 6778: -1.21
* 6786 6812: -1.07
